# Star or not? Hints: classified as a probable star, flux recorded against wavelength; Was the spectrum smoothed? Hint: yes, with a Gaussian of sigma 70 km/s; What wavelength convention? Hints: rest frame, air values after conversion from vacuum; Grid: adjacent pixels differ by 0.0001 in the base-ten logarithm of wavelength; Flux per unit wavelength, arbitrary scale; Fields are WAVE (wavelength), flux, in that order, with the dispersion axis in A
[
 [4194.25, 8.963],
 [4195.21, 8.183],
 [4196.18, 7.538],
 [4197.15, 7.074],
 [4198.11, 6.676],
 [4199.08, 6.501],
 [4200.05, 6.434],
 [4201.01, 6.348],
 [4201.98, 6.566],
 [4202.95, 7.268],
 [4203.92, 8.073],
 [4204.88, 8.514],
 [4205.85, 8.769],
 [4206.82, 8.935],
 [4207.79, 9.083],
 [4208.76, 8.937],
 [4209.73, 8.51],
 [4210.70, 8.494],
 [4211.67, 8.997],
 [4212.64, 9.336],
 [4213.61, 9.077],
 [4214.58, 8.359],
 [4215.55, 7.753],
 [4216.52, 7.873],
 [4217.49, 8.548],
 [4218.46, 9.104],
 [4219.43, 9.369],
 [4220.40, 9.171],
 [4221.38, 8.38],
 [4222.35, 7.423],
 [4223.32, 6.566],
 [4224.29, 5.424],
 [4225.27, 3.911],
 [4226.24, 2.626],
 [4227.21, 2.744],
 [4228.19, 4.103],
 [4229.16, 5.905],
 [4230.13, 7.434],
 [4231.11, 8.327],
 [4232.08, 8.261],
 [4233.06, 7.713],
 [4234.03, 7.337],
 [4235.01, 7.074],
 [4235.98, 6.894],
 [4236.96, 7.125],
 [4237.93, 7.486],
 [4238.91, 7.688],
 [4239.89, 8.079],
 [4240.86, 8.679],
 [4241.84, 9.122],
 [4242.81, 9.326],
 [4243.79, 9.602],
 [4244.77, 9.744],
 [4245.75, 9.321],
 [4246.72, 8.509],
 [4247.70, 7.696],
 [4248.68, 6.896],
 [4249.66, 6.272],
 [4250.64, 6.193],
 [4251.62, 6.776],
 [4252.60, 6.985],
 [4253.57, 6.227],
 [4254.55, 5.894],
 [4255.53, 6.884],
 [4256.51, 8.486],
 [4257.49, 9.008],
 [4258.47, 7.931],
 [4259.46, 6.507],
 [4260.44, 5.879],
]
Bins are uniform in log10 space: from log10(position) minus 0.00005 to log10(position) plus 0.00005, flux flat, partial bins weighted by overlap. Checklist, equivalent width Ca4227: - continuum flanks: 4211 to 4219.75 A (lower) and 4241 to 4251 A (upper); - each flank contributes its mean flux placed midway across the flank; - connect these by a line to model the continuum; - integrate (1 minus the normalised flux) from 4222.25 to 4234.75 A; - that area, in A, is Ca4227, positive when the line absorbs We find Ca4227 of 3.8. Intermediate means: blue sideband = 8.7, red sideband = 8.31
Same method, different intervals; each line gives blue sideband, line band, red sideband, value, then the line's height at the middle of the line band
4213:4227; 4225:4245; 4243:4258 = 1.1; 7.49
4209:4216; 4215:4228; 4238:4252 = 2.7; 8.51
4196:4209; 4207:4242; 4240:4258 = 0.9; 7.73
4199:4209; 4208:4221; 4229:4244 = -1.5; 7.82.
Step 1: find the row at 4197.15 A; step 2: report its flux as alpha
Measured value 7.074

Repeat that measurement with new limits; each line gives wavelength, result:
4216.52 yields 7.873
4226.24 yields 2.626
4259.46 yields 6.507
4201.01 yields 6.348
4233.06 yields 7.713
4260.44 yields 5.879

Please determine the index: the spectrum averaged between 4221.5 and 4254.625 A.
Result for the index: 7.07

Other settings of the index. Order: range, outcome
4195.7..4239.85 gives 7.42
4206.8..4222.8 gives 8.66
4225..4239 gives 6.31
